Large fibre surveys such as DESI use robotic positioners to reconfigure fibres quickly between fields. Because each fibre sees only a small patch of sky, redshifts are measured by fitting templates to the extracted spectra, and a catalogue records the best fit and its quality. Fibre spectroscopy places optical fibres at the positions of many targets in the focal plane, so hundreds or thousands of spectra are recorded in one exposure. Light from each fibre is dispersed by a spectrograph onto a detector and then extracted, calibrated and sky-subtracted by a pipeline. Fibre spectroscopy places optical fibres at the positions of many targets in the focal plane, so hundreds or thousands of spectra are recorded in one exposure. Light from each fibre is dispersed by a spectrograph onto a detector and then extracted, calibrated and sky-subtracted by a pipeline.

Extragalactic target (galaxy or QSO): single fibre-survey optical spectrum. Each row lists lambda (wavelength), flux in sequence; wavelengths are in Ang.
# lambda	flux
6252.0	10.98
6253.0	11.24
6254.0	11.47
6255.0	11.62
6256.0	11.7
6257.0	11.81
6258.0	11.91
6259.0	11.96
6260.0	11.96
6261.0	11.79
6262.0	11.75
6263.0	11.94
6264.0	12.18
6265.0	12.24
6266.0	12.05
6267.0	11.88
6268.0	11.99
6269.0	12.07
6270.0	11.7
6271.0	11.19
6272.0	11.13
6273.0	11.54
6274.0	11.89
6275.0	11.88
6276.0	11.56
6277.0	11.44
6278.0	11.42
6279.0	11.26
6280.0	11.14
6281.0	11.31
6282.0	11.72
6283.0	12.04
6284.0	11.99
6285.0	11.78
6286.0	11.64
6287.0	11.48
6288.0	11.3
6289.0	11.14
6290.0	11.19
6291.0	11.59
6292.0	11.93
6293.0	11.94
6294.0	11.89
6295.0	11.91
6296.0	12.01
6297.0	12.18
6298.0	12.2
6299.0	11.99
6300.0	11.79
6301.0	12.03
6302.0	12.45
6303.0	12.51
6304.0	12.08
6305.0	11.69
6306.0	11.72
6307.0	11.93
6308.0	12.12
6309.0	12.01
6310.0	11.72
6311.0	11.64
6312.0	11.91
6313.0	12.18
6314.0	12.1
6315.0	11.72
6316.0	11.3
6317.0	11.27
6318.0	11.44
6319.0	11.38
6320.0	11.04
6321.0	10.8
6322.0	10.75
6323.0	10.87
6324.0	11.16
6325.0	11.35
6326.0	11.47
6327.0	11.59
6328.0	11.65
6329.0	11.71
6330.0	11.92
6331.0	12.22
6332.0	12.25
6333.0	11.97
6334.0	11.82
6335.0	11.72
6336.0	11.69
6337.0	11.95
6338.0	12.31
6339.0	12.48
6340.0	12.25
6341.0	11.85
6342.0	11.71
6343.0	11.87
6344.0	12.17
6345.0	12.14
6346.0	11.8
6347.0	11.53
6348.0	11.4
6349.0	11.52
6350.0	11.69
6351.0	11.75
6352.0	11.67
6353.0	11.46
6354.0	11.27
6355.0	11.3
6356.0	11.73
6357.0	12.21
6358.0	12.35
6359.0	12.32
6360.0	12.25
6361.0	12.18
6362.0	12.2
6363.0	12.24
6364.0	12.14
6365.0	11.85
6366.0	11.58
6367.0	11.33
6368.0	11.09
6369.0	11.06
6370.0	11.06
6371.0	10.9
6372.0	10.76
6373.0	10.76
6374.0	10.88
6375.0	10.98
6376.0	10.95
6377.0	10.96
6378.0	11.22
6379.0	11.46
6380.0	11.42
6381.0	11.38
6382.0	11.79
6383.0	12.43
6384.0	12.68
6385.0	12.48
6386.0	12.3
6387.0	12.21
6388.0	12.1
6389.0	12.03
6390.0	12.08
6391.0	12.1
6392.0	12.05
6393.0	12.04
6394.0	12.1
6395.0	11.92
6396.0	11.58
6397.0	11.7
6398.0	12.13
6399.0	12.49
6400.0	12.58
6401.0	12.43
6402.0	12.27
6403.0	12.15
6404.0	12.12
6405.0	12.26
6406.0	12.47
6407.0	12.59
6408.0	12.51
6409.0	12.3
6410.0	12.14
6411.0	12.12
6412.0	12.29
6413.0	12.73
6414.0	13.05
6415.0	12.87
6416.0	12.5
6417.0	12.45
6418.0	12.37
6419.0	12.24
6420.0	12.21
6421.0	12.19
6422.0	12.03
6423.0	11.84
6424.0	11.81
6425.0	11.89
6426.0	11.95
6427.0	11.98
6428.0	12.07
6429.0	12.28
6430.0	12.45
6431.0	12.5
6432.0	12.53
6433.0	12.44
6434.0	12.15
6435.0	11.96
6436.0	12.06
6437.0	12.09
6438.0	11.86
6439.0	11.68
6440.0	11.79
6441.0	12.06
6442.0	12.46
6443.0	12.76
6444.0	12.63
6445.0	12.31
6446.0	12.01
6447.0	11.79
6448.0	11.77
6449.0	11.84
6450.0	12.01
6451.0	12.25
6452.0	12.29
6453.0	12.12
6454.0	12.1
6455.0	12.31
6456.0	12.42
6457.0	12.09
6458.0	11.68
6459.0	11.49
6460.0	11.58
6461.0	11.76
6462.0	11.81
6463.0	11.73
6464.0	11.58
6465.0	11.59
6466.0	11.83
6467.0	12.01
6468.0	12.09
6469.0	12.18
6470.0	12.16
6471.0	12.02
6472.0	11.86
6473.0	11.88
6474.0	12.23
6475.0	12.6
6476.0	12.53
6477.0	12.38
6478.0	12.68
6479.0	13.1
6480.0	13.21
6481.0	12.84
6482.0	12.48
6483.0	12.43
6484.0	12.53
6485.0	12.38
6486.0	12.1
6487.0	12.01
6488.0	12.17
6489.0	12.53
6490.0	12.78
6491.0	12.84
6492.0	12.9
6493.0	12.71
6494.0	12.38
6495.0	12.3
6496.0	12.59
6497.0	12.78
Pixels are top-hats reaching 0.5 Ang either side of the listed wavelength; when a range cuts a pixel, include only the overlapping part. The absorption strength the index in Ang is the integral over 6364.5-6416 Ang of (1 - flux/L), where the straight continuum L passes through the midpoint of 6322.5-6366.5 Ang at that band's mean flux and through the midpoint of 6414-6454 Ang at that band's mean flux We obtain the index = 0.5 Ang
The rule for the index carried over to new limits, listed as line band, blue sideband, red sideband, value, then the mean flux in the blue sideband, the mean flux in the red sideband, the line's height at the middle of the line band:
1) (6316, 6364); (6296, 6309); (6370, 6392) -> 0.4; 12.1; 11.6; 11.8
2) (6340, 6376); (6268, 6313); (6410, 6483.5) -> 0.9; 11.8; 12.2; 11.9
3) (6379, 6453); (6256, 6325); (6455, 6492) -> -0.7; 11.7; 12.2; 12.1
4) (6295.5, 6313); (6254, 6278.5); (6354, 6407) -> -0.3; 11.8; 11.8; 11.8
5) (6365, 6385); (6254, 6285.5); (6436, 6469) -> 0.9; 11.7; 12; 11.9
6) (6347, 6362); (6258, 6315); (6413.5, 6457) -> 0.2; 11.8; 12.2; 12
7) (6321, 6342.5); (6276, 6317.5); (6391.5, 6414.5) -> 0.4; 11.8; 12.3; 11.9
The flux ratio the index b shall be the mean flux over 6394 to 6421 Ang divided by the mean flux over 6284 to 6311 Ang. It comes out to 1.04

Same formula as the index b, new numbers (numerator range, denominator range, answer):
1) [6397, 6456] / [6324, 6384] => 1.05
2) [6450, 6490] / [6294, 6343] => 1.03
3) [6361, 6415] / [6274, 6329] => 1.02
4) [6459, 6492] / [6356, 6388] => 1.05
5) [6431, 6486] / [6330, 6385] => 1.04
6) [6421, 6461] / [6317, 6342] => 1.04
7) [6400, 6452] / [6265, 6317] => 1.04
